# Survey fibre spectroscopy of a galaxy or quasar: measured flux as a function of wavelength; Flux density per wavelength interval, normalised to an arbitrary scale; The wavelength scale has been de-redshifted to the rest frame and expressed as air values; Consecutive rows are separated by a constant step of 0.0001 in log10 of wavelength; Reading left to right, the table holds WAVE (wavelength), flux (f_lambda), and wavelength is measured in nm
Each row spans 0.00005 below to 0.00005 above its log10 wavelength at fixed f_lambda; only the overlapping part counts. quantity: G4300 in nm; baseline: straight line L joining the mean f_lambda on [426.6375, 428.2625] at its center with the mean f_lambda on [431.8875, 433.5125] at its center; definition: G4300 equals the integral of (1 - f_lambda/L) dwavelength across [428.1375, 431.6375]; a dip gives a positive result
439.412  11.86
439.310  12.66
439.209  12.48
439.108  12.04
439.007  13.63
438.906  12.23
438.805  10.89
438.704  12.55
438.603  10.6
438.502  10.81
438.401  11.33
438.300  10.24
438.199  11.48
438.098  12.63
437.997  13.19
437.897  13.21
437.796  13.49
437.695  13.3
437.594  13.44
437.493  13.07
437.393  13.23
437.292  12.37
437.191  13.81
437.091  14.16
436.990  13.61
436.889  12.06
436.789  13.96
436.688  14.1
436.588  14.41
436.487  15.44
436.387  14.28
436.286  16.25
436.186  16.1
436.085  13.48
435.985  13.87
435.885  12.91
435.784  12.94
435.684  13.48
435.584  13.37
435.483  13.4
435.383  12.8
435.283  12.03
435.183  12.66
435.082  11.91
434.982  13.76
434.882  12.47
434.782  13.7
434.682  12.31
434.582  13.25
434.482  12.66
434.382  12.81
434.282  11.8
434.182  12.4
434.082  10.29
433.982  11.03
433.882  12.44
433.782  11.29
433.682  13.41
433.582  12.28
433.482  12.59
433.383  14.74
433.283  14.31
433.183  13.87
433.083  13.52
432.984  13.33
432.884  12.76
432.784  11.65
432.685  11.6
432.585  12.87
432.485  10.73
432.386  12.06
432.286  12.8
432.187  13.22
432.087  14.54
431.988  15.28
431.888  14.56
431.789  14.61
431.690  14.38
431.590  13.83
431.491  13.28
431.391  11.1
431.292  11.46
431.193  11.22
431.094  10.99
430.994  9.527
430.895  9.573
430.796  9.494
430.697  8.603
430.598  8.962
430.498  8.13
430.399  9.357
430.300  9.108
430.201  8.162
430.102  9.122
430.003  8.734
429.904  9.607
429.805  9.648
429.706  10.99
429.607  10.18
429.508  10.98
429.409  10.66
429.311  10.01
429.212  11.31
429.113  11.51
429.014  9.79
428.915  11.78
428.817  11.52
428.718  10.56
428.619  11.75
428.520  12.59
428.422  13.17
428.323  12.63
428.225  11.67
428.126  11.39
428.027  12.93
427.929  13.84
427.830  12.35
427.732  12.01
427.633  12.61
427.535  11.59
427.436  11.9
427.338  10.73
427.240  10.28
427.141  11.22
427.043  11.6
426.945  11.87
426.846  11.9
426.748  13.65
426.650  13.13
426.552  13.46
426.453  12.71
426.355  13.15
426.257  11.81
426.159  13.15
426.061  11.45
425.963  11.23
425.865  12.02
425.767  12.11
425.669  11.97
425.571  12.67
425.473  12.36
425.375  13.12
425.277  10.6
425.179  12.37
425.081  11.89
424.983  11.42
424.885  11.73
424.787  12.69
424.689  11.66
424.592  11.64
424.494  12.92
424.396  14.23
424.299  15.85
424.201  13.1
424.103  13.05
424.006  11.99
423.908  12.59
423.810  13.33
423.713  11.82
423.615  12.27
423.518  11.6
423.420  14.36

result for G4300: 0.540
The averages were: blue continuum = 12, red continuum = 13.2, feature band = 10.6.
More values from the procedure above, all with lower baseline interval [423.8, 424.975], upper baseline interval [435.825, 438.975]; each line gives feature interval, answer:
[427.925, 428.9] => 0.06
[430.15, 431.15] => 0.29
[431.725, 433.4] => -0.04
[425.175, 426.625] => 0.06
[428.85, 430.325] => 0.32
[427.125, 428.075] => 0.07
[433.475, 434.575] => 0.08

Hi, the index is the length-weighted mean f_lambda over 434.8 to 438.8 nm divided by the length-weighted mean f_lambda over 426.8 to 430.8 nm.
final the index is 1.2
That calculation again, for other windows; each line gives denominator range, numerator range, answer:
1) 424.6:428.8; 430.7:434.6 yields 1.03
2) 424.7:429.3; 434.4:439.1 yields 1.09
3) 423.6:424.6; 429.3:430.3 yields 0.75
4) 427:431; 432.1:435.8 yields 1.18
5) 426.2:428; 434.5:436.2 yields 1.07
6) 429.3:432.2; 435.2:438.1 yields 1.24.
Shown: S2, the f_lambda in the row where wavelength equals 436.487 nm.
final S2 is 15.44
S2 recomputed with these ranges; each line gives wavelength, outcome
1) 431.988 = 15.28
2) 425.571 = 12.67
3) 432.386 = 12.06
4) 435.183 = 12.66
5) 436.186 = 16.1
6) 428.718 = 10.56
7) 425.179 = 12.37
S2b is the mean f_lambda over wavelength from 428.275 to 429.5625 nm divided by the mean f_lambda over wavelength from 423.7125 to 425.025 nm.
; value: 0.9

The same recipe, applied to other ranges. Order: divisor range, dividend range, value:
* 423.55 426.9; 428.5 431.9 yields 0.86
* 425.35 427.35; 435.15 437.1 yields 1.13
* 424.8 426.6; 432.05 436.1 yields 1.05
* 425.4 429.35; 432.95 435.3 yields 1.06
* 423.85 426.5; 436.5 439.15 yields 1.02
